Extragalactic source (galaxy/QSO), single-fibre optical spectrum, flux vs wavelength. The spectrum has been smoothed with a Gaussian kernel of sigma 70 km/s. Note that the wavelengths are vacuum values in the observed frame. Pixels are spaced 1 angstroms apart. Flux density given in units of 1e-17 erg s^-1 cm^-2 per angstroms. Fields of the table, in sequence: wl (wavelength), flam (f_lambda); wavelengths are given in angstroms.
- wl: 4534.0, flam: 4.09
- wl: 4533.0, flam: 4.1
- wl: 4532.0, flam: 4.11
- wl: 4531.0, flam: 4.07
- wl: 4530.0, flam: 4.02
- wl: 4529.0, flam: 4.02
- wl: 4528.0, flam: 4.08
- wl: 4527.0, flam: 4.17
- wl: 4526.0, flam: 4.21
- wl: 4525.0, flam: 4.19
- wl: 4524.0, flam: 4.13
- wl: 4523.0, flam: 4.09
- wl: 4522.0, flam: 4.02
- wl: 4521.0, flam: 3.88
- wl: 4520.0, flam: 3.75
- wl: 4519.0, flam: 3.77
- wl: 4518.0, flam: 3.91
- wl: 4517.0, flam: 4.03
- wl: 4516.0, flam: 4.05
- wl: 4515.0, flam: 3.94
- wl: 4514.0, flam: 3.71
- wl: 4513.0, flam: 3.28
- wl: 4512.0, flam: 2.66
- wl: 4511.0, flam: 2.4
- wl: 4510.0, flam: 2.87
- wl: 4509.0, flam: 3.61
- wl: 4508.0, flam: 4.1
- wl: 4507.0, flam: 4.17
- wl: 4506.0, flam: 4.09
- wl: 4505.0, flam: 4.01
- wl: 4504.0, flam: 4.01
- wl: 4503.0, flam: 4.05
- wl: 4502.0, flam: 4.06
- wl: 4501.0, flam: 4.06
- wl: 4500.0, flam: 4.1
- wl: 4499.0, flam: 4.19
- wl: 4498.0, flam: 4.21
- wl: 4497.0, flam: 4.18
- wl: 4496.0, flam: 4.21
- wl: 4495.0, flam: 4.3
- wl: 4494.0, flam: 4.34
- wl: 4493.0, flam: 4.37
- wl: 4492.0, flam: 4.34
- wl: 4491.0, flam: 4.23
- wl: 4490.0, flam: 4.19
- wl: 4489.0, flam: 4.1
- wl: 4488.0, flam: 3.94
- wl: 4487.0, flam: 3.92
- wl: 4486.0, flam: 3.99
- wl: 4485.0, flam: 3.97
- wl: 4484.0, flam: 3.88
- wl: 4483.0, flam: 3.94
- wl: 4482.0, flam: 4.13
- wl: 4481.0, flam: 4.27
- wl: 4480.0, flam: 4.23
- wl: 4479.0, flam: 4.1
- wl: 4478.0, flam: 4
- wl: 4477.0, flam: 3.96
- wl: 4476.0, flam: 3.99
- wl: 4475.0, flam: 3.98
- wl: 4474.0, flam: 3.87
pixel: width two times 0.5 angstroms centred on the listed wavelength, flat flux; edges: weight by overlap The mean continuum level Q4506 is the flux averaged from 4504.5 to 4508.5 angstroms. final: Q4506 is 4.09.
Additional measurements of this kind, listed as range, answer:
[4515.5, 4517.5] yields 4.04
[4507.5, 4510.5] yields 3.53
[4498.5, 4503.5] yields 4.09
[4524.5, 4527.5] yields 4.19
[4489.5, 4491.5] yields 4.21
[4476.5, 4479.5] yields 4.02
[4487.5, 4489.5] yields 4.02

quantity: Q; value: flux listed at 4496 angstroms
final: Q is 4.21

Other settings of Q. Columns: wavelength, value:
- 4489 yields 4.1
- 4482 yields 4.13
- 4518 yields 3.91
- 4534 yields 4.09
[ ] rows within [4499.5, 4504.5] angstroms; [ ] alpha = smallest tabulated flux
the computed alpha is 4.01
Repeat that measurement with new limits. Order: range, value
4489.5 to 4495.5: 4.19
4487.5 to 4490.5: 3.94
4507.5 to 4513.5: 2.4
